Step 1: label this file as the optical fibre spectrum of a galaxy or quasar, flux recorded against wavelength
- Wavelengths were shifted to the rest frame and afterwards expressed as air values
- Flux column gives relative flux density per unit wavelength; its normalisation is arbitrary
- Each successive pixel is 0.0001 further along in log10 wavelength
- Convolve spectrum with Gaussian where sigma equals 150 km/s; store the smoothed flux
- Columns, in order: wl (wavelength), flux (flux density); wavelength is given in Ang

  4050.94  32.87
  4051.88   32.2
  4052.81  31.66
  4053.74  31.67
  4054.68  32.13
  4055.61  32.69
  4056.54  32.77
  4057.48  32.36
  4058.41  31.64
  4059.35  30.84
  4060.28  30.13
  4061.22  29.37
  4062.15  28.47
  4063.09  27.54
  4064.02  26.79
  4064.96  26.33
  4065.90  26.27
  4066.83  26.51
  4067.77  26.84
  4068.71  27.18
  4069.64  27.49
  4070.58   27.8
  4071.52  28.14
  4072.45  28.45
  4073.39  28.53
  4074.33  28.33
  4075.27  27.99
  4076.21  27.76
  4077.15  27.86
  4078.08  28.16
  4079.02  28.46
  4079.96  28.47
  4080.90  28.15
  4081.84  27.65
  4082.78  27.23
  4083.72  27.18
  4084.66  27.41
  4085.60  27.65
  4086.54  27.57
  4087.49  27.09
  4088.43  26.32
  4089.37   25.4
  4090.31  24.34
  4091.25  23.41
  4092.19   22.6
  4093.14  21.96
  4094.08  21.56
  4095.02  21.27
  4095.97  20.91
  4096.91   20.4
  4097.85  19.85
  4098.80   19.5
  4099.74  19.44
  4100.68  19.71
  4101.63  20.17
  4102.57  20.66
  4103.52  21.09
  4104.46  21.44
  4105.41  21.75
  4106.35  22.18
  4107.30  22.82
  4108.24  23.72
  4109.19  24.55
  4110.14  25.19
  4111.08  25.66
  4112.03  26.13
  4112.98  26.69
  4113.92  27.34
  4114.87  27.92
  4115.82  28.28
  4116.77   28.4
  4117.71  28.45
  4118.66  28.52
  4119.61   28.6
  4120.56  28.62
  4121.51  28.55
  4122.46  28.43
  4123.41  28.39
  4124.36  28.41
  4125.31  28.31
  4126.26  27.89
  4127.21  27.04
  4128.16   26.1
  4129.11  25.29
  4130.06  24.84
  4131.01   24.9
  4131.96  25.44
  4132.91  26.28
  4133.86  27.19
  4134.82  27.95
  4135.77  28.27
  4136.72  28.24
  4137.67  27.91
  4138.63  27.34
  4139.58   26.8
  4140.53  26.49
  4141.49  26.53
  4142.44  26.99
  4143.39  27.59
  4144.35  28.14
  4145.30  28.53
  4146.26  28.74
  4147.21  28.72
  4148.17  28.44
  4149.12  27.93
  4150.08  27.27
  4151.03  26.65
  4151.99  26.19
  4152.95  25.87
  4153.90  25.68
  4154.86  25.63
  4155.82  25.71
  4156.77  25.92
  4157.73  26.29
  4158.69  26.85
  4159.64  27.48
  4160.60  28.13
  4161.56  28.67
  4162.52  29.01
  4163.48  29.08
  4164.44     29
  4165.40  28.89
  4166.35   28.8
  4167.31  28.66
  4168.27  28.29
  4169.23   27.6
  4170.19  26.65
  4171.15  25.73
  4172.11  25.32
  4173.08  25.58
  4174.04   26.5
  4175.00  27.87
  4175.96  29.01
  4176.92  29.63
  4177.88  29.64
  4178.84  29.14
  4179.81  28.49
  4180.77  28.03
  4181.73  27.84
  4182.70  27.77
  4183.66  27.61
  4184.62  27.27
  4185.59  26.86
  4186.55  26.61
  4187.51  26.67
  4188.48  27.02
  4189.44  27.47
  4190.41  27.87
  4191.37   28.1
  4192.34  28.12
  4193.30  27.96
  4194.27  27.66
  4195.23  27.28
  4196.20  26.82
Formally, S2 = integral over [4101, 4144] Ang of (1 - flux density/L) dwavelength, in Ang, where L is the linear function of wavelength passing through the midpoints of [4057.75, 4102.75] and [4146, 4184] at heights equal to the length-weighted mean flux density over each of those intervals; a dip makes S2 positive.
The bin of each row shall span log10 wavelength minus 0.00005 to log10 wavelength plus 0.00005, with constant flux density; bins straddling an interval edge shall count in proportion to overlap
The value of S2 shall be 0.9 Ang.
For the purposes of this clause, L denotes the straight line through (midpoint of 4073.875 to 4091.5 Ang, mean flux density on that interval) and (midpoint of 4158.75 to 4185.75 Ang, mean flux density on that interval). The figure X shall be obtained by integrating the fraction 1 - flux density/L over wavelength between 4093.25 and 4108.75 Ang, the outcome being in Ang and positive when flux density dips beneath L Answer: 3.6 Ang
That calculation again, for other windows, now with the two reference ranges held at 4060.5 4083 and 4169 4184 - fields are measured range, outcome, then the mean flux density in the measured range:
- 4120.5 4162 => 0.8 Ang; 27.2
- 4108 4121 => 0.3 Ang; 27.1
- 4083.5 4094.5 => 1.0 Ang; 25.2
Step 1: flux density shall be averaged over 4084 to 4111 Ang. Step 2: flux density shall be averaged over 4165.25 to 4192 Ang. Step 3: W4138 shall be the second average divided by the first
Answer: 1.2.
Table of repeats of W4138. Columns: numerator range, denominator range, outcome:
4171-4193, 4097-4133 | 1.10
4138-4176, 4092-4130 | 1.11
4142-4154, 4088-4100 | 1.24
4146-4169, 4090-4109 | 1.29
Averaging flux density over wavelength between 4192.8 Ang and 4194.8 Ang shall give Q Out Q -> 27.9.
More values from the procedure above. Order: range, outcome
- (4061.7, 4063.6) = 28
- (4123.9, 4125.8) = 28.4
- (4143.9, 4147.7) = 28.5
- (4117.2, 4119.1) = 28.6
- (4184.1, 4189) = 26.9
